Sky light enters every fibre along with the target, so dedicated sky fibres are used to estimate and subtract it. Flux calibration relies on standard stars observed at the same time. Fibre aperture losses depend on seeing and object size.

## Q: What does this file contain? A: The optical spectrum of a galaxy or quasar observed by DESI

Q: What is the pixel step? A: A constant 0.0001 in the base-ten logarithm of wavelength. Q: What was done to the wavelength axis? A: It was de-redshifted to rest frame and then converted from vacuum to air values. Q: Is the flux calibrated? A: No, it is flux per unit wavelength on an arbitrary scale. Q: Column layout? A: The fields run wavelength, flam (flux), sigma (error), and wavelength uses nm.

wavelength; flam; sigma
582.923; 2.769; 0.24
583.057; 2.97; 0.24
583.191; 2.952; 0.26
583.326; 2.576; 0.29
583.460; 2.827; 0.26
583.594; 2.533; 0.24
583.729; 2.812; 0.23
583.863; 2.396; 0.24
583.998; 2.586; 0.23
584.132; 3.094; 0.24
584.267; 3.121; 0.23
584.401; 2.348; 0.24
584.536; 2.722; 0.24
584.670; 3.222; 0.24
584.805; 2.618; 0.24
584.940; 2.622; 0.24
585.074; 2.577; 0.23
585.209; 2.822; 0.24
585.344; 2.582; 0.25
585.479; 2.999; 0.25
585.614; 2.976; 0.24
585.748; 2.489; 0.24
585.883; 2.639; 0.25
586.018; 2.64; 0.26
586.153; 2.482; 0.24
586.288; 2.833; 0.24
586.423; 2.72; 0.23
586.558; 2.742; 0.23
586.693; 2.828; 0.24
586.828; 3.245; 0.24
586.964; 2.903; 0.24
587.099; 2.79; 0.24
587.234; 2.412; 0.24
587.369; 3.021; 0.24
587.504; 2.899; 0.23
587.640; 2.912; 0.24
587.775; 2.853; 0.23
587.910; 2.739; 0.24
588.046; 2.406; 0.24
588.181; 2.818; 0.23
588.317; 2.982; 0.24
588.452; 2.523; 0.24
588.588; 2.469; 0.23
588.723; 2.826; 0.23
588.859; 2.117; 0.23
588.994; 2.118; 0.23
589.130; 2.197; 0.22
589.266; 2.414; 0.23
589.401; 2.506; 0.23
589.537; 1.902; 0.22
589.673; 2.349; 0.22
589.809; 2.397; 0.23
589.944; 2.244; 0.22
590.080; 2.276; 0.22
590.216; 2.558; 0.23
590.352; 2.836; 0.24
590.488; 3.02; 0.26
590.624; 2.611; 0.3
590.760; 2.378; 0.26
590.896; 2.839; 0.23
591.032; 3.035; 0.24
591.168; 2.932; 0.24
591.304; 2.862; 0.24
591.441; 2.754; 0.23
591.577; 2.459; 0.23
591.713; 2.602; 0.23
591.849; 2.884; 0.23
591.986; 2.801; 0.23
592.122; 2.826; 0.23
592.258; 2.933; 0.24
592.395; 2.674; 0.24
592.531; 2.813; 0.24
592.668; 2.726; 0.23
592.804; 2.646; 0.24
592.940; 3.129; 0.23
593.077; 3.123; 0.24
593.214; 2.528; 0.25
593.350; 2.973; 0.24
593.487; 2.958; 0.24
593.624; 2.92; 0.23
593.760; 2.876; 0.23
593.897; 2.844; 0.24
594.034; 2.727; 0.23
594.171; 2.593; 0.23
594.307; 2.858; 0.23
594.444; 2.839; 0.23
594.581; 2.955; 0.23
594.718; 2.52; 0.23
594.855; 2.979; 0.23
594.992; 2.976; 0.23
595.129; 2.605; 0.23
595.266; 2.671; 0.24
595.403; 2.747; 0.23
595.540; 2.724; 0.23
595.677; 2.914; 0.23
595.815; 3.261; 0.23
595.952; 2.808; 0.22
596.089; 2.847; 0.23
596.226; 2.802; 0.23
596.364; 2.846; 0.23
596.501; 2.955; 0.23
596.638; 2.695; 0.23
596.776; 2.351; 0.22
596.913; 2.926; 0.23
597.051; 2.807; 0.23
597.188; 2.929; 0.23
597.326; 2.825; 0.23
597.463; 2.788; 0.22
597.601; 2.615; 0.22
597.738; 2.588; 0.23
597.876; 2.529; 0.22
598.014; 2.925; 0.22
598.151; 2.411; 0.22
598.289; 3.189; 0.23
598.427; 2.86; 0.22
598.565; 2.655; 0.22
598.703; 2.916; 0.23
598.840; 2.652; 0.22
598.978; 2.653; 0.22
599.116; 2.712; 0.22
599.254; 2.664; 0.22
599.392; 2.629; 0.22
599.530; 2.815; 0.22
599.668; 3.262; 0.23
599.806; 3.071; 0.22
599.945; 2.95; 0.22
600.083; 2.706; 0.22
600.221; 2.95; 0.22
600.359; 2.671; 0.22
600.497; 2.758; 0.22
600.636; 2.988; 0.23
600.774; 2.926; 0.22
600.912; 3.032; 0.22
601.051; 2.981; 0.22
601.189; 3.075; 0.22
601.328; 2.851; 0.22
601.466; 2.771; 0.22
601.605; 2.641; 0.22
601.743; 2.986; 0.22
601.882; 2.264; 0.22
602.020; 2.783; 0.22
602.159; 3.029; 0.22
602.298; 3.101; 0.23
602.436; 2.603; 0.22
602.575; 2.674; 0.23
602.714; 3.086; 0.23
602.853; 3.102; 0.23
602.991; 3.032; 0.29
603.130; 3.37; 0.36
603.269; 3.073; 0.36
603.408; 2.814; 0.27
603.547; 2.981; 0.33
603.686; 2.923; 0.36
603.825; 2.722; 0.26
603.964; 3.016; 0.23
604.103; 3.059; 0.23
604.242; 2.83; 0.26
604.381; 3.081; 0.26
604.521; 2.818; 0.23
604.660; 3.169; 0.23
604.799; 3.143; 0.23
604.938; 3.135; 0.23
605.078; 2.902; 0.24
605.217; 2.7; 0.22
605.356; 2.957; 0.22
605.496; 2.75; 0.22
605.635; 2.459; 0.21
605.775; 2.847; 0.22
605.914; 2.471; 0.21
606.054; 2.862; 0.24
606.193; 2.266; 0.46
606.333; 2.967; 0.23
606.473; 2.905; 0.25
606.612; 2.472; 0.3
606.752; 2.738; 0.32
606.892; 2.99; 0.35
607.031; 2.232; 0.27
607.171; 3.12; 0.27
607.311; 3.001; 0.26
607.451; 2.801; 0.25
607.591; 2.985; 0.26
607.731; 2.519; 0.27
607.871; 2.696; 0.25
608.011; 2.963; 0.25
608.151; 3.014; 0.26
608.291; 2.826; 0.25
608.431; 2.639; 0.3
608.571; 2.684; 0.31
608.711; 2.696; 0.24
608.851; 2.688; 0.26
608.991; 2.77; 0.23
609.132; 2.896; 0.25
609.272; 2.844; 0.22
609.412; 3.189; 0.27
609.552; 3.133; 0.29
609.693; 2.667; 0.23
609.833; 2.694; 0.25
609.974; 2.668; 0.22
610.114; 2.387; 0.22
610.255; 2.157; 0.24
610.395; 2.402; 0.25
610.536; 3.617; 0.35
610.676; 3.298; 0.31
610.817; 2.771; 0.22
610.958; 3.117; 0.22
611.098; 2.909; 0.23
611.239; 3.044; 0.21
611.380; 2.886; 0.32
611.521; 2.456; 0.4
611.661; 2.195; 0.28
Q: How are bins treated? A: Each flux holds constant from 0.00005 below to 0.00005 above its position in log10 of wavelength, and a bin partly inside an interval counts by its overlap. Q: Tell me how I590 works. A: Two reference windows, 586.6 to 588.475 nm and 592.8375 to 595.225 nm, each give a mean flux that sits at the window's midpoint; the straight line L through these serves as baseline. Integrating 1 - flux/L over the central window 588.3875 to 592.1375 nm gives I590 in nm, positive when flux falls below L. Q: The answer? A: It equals 0.356 nm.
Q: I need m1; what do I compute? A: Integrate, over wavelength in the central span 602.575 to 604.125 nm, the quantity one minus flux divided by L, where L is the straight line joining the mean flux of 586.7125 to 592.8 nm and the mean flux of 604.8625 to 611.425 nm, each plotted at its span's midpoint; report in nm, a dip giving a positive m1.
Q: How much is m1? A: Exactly -0.13 nm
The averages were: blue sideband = 2.66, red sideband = 2.8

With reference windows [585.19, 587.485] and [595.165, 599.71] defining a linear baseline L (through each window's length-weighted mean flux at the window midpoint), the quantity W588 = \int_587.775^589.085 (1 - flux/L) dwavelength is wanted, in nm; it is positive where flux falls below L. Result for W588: 0.10 nm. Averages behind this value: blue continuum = 2.77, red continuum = 2.78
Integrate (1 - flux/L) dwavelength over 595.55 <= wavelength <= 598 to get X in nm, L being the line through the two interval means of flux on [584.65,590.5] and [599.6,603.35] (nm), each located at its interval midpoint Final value 0.02 nm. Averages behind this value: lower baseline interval 2.64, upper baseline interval 2.92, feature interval 2.79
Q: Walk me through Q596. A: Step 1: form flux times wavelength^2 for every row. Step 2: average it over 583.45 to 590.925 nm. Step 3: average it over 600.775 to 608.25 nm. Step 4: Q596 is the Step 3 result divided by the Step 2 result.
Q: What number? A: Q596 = 1.14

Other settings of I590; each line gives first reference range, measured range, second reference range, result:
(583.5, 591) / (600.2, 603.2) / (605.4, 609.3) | -0.18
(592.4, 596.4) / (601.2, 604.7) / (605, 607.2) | -0.20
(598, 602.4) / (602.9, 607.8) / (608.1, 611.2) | -0.05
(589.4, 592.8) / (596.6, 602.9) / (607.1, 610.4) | -0.23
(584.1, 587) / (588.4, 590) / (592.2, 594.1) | 0.27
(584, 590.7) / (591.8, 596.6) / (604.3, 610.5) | -0.24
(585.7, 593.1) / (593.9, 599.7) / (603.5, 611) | -0.10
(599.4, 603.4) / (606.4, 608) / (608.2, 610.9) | 0.03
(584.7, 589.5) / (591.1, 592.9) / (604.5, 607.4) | -0.04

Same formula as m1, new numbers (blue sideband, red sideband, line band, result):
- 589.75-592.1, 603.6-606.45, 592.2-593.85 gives -0.09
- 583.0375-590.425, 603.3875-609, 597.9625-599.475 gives 0.00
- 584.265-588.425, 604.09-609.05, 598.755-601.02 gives -0.04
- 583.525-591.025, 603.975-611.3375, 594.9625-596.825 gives -0.05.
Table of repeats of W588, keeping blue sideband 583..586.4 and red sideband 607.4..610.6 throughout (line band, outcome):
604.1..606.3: -0.05 nm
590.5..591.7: 0.00 nm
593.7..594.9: -0.02 nm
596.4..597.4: -0.01 nm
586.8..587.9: -0.05 nm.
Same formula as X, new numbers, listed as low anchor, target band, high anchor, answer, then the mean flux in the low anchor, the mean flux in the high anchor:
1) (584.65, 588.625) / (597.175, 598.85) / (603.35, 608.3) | 0.03 nm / 2.75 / 2.84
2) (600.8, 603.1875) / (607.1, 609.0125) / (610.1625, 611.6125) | 0.03 nm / 2.9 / 2.85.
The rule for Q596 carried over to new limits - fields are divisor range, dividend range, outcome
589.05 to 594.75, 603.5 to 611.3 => 1.10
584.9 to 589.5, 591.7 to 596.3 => 1.08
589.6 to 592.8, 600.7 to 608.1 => 1.11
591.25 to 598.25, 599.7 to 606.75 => 1.06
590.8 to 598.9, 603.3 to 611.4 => 1.05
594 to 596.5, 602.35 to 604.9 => 1.09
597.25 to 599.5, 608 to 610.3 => 1.05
